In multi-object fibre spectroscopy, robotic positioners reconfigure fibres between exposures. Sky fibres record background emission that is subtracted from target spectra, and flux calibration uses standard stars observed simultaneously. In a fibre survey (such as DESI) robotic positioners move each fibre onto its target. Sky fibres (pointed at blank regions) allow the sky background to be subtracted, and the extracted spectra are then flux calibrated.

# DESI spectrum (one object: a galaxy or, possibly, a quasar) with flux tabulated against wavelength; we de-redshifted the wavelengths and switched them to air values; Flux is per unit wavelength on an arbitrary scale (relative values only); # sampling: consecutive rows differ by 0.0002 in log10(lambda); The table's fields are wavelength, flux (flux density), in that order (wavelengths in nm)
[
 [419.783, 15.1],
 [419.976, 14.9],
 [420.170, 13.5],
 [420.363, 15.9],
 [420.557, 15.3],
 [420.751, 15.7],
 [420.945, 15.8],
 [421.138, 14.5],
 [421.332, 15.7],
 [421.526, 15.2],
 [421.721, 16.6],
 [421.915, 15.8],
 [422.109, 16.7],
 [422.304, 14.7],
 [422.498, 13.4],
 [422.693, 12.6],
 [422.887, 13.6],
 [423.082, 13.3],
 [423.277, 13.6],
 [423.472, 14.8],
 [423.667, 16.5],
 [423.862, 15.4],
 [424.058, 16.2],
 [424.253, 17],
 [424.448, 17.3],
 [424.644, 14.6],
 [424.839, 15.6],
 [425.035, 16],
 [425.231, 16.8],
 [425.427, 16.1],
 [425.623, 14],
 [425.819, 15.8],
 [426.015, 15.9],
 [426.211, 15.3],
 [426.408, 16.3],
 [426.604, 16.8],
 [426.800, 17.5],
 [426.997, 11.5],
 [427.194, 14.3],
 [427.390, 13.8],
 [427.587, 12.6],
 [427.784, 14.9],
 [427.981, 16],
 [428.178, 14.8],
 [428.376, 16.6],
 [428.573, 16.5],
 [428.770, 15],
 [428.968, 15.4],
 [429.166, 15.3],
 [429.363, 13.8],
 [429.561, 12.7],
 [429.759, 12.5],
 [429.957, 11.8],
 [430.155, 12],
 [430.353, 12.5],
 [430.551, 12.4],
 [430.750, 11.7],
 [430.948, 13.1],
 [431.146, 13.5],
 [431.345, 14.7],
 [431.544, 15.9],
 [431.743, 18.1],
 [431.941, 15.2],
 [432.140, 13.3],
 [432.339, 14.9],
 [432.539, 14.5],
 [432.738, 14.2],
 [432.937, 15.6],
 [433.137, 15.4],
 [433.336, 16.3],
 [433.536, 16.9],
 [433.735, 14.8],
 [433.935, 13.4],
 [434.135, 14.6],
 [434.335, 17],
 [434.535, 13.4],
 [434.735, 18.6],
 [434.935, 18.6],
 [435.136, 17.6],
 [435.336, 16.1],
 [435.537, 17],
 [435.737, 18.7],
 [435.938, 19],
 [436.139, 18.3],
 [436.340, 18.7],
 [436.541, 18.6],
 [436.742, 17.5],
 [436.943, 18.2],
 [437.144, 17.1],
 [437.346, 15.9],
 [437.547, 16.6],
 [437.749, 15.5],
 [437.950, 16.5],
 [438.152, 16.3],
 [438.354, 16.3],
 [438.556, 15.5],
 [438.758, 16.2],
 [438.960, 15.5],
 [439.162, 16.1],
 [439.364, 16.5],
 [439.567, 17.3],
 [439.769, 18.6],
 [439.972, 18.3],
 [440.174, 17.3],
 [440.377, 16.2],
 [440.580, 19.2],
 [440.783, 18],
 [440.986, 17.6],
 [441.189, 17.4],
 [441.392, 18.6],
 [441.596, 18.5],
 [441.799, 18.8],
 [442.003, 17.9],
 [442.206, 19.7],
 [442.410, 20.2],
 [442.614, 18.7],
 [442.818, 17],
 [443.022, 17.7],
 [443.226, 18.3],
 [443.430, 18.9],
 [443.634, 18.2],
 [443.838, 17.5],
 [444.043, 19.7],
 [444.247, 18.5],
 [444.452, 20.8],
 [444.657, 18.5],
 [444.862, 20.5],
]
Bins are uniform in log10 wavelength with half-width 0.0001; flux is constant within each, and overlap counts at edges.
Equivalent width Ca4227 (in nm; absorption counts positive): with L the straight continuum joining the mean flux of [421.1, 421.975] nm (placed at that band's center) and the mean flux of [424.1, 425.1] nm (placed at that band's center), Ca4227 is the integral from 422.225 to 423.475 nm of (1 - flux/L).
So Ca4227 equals 0.175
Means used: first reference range 15.6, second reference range 16.1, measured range 13.6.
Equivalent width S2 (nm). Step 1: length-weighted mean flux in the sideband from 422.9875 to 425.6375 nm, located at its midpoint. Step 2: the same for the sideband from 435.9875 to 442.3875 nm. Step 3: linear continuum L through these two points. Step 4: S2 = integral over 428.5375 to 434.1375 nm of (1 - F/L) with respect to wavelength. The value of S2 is 0.72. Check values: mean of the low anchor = 15.6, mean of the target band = 14.3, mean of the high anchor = 17.4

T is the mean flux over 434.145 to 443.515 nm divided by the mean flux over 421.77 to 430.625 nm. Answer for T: 1.18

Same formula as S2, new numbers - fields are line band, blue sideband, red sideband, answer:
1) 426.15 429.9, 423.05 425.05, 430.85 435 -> 0.16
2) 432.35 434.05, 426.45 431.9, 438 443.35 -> 0.04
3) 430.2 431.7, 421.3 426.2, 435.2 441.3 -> 0.25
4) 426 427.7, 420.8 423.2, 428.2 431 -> -0.09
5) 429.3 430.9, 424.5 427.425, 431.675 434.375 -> 0.30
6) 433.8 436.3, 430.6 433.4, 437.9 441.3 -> -0.20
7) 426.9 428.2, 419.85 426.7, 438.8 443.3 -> 0.16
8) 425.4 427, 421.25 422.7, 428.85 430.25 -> -0.17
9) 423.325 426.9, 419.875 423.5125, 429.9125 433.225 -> -0.34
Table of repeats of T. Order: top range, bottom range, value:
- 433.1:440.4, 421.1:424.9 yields 1.11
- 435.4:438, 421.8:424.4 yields 1.17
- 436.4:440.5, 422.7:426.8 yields 1.08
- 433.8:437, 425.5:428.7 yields 1.13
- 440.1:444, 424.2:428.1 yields 1.18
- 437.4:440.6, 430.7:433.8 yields 1.12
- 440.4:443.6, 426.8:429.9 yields 1.27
